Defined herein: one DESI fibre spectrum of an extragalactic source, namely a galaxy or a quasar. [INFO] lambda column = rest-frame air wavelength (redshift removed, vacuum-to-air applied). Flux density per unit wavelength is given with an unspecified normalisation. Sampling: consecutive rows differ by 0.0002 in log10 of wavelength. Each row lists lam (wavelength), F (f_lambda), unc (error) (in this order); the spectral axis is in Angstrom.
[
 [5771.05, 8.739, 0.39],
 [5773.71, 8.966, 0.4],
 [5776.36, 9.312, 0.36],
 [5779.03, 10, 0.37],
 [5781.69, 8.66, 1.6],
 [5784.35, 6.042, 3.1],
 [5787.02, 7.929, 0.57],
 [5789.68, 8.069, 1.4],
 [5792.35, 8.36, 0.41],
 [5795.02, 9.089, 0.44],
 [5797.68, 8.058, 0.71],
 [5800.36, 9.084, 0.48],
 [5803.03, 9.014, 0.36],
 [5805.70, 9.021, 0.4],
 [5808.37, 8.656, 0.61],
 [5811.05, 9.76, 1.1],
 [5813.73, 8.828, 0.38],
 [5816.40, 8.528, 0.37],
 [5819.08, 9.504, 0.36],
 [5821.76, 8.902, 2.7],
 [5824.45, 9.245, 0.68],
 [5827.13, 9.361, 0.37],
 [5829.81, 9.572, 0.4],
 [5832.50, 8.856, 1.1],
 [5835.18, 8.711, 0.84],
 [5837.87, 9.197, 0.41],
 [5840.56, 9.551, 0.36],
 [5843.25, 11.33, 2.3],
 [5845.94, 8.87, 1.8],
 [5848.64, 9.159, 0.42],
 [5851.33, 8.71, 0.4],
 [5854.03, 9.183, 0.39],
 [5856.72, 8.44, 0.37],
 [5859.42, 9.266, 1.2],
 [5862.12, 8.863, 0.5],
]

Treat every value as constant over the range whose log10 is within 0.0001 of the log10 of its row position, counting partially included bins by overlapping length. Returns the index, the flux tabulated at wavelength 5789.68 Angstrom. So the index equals 8.069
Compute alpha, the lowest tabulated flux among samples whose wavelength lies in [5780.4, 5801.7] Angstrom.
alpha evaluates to 6.042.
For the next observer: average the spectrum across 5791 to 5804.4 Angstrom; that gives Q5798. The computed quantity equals 8.72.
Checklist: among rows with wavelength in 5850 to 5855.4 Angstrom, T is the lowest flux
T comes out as 8.71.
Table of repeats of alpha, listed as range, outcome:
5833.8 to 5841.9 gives 8.711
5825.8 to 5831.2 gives 9.361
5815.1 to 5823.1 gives 8.528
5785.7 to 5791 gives 7.929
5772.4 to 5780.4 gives 8.966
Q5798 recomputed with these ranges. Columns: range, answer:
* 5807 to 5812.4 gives 9.2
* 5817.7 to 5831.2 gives 9.31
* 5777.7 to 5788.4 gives 8.16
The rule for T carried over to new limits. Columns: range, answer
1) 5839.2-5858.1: 8.44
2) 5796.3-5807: 8.058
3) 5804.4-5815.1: 8.656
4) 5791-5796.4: 8.36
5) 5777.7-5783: 8.66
